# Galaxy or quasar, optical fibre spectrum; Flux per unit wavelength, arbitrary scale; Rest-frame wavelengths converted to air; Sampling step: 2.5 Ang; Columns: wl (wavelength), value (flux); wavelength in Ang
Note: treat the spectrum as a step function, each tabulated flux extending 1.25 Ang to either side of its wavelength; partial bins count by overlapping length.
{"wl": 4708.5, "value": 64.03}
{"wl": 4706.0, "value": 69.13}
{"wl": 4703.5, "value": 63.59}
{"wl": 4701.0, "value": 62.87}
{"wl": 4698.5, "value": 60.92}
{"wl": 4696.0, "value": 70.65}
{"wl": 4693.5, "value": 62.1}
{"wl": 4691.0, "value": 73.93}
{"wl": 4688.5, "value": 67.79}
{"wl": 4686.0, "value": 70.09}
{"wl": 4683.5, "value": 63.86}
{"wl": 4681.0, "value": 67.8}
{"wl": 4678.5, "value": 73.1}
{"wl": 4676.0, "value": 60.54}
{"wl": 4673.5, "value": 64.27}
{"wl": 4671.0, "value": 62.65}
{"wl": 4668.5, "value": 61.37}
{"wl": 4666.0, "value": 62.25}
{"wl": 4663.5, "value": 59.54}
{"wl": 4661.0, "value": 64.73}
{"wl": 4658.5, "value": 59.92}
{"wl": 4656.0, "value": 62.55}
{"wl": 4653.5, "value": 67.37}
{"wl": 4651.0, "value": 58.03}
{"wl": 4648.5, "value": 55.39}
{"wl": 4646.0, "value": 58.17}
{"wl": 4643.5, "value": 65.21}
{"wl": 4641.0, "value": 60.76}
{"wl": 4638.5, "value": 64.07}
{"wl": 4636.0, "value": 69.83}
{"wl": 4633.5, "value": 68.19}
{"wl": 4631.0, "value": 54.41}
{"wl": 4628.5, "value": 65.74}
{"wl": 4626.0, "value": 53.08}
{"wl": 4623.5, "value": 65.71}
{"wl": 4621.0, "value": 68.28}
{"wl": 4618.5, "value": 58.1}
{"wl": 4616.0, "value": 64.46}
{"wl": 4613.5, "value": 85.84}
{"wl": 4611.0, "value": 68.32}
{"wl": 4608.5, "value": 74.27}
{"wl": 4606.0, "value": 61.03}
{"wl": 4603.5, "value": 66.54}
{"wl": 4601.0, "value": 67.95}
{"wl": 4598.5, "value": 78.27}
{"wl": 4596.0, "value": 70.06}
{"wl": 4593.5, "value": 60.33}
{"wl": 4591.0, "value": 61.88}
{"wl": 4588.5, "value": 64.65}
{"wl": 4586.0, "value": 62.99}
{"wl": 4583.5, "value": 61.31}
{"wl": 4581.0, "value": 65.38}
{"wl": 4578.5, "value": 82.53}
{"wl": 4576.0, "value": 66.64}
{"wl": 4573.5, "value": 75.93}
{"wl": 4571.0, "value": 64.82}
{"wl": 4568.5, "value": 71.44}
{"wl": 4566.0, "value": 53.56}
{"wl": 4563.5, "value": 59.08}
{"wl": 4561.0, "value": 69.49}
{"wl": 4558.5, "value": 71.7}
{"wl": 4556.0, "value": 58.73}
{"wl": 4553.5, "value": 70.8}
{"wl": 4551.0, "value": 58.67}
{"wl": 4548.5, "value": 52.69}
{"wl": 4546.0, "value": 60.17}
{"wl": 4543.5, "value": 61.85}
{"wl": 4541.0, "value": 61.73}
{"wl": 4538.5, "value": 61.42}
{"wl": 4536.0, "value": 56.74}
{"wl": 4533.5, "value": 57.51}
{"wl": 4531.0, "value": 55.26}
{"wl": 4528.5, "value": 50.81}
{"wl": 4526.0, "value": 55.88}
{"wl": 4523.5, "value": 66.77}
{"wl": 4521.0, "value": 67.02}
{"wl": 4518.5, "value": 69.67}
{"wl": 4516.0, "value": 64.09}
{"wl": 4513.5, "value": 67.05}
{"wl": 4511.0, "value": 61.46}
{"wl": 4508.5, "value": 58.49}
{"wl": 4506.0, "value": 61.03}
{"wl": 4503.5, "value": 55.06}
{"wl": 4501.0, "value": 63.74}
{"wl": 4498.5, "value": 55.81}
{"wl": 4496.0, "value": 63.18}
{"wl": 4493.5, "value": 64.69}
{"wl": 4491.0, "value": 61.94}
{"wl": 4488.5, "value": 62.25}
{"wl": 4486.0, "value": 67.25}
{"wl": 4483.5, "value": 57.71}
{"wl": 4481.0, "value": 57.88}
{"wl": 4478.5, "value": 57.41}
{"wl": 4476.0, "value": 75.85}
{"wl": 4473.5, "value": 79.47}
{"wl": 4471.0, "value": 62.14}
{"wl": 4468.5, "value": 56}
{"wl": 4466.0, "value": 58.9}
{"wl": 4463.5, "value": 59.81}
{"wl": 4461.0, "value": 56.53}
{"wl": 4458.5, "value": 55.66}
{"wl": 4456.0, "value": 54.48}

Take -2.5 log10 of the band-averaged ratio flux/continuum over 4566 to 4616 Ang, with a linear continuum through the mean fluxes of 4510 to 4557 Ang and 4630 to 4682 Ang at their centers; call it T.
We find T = -0.11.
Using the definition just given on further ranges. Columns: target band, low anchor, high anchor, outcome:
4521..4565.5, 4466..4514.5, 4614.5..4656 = 0.032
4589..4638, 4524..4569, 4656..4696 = -0.061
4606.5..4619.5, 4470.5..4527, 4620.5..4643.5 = -0.108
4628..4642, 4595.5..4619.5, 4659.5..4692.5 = 0.068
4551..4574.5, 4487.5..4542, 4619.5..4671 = -0.072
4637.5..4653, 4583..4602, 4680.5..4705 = 0.097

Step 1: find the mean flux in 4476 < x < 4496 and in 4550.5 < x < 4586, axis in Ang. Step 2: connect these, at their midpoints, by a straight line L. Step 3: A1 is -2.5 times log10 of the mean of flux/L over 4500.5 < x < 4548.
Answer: 0.06 mag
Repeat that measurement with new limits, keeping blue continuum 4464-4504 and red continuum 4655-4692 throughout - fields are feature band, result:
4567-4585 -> -0.09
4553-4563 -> -0.06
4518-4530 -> 0.03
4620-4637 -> 0.02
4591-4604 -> -0.07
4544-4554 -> 0.06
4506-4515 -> 0.01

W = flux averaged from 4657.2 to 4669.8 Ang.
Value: 61.6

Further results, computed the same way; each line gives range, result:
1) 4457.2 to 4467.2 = 57.7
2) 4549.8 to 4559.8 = 65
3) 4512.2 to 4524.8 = 66.9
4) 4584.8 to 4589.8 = 63.8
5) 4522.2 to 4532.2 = 57.2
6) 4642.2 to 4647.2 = 61.7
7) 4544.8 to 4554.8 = 60.6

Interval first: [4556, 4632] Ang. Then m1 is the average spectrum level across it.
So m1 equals 66.4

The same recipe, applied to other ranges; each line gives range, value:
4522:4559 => 59.9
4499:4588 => 62.9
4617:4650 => 62.1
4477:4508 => 60.7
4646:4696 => 64.1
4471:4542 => 62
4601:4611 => 67.5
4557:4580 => 68.2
